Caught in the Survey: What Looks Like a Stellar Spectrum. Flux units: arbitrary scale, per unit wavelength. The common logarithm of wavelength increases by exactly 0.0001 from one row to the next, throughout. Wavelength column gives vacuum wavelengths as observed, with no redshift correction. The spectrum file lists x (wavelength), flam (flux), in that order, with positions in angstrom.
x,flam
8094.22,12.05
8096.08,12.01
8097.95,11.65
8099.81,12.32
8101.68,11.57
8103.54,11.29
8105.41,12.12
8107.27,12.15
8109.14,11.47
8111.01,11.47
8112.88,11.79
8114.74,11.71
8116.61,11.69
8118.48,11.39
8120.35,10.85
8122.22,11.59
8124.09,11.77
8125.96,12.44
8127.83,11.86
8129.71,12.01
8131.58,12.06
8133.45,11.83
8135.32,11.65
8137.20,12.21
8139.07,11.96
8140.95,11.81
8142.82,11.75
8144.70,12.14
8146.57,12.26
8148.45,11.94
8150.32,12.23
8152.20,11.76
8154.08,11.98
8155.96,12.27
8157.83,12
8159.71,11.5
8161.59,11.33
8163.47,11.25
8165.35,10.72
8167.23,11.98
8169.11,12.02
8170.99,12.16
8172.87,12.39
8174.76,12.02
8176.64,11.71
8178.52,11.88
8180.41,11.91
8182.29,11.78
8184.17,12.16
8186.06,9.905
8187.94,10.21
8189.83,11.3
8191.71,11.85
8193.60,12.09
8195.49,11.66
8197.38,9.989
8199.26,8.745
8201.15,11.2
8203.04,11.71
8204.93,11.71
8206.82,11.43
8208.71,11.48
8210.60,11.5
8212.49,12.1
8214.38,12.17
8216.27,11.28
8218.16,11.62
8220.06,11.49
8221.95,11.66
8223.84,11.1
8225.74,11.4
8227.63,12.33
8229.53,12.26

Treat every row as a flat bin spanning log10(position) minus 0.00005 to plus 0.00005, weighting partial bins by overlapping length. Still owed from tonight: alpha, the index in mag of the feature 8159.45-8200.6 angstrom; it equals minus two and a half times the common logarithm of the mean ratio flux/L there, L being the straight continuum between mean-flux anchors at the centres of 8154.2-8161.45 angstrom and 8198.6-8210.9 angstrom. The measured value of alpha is 0.01 mag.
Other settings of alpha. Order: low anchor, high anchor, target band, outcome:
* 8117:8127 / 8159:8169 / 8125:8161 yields -0.04 mag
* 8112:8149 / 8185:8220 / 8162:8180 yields -0.03 mag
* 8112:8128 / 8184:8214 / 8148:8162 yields -0.04 mag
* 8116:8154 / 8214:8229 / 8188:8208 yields 0.05 mag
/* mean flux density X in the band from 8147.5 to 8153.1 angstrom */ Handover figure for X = 12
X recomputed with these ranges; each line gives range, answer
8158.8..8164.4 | 11.4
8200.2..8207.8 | 11.5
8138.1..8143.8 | 11.8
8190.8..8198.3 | 11.4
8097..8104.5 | 11.7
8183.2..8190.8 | 10.9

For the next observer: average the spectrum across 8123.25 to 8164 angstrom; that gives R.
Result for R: 11.9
